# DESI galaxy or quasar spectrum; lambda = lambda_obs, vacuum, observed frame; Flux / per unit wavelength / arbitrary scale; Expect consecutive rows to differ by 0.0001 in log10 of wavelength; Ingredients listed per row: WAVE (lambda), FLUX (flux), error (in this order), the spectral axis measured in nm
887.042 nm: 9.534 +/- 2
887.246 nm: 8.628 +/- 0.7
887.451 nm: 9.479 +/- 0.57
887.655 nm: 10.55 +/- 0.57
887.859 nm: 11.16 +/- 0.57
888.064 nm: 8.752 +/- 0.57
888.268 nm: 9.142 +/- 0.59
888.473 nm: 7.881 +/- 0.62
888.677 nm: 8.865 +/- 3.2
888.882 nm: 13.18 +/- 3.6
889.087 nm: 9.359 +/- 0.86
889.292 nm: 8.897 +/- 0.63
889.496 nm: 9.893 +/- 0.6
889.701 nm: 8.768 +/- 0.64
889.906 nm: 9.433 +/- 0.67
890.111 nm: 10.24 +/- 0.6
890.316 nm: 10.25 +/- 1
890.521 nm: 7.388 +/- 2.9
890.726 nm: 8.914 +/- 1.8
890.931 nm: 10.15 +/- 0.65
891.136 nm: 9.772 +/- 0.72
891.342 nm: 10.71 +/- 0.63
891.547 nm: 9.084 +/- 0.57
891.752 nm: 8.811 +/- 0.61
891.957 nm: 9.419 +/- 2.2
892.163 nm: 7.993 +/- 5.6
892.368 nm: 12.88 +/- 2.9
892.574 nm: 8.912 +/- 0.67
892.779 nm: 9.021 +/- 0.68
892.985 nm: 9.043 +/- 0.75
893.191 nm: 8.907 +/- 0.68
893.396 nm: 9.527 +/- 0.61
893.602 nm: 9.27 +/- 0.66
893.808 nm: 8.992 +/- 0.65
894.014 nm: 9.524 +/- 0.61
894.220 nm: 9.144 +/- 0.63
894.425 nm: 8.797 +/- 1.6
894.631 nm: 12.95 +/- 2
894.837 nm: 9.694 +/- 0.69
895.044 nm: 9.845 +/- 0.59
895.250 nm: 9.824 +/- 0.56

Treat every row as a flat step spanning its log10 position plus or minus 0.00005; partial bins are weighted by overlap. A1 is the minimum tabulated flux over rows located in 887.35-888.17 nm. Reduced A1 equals 8.752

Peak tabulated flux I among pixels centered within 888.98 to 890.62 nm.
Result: 10.25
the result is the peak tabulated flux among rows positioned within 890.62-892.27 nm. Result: 10.71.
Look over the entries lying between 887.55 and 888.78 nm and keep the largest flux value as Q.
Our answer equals 11.16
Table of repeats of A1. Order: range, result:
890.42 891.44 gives 7.388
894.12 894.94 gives 8.797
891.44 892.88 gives 7.993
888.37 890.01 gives 7.881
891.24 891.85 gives 8.811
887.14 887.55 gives 8.628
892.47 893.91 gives 8.907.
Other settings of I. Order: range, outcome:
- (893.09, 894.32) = 9.527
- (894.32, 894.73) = 12.95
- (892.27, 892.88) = 12.88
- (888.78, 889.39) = 13.18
